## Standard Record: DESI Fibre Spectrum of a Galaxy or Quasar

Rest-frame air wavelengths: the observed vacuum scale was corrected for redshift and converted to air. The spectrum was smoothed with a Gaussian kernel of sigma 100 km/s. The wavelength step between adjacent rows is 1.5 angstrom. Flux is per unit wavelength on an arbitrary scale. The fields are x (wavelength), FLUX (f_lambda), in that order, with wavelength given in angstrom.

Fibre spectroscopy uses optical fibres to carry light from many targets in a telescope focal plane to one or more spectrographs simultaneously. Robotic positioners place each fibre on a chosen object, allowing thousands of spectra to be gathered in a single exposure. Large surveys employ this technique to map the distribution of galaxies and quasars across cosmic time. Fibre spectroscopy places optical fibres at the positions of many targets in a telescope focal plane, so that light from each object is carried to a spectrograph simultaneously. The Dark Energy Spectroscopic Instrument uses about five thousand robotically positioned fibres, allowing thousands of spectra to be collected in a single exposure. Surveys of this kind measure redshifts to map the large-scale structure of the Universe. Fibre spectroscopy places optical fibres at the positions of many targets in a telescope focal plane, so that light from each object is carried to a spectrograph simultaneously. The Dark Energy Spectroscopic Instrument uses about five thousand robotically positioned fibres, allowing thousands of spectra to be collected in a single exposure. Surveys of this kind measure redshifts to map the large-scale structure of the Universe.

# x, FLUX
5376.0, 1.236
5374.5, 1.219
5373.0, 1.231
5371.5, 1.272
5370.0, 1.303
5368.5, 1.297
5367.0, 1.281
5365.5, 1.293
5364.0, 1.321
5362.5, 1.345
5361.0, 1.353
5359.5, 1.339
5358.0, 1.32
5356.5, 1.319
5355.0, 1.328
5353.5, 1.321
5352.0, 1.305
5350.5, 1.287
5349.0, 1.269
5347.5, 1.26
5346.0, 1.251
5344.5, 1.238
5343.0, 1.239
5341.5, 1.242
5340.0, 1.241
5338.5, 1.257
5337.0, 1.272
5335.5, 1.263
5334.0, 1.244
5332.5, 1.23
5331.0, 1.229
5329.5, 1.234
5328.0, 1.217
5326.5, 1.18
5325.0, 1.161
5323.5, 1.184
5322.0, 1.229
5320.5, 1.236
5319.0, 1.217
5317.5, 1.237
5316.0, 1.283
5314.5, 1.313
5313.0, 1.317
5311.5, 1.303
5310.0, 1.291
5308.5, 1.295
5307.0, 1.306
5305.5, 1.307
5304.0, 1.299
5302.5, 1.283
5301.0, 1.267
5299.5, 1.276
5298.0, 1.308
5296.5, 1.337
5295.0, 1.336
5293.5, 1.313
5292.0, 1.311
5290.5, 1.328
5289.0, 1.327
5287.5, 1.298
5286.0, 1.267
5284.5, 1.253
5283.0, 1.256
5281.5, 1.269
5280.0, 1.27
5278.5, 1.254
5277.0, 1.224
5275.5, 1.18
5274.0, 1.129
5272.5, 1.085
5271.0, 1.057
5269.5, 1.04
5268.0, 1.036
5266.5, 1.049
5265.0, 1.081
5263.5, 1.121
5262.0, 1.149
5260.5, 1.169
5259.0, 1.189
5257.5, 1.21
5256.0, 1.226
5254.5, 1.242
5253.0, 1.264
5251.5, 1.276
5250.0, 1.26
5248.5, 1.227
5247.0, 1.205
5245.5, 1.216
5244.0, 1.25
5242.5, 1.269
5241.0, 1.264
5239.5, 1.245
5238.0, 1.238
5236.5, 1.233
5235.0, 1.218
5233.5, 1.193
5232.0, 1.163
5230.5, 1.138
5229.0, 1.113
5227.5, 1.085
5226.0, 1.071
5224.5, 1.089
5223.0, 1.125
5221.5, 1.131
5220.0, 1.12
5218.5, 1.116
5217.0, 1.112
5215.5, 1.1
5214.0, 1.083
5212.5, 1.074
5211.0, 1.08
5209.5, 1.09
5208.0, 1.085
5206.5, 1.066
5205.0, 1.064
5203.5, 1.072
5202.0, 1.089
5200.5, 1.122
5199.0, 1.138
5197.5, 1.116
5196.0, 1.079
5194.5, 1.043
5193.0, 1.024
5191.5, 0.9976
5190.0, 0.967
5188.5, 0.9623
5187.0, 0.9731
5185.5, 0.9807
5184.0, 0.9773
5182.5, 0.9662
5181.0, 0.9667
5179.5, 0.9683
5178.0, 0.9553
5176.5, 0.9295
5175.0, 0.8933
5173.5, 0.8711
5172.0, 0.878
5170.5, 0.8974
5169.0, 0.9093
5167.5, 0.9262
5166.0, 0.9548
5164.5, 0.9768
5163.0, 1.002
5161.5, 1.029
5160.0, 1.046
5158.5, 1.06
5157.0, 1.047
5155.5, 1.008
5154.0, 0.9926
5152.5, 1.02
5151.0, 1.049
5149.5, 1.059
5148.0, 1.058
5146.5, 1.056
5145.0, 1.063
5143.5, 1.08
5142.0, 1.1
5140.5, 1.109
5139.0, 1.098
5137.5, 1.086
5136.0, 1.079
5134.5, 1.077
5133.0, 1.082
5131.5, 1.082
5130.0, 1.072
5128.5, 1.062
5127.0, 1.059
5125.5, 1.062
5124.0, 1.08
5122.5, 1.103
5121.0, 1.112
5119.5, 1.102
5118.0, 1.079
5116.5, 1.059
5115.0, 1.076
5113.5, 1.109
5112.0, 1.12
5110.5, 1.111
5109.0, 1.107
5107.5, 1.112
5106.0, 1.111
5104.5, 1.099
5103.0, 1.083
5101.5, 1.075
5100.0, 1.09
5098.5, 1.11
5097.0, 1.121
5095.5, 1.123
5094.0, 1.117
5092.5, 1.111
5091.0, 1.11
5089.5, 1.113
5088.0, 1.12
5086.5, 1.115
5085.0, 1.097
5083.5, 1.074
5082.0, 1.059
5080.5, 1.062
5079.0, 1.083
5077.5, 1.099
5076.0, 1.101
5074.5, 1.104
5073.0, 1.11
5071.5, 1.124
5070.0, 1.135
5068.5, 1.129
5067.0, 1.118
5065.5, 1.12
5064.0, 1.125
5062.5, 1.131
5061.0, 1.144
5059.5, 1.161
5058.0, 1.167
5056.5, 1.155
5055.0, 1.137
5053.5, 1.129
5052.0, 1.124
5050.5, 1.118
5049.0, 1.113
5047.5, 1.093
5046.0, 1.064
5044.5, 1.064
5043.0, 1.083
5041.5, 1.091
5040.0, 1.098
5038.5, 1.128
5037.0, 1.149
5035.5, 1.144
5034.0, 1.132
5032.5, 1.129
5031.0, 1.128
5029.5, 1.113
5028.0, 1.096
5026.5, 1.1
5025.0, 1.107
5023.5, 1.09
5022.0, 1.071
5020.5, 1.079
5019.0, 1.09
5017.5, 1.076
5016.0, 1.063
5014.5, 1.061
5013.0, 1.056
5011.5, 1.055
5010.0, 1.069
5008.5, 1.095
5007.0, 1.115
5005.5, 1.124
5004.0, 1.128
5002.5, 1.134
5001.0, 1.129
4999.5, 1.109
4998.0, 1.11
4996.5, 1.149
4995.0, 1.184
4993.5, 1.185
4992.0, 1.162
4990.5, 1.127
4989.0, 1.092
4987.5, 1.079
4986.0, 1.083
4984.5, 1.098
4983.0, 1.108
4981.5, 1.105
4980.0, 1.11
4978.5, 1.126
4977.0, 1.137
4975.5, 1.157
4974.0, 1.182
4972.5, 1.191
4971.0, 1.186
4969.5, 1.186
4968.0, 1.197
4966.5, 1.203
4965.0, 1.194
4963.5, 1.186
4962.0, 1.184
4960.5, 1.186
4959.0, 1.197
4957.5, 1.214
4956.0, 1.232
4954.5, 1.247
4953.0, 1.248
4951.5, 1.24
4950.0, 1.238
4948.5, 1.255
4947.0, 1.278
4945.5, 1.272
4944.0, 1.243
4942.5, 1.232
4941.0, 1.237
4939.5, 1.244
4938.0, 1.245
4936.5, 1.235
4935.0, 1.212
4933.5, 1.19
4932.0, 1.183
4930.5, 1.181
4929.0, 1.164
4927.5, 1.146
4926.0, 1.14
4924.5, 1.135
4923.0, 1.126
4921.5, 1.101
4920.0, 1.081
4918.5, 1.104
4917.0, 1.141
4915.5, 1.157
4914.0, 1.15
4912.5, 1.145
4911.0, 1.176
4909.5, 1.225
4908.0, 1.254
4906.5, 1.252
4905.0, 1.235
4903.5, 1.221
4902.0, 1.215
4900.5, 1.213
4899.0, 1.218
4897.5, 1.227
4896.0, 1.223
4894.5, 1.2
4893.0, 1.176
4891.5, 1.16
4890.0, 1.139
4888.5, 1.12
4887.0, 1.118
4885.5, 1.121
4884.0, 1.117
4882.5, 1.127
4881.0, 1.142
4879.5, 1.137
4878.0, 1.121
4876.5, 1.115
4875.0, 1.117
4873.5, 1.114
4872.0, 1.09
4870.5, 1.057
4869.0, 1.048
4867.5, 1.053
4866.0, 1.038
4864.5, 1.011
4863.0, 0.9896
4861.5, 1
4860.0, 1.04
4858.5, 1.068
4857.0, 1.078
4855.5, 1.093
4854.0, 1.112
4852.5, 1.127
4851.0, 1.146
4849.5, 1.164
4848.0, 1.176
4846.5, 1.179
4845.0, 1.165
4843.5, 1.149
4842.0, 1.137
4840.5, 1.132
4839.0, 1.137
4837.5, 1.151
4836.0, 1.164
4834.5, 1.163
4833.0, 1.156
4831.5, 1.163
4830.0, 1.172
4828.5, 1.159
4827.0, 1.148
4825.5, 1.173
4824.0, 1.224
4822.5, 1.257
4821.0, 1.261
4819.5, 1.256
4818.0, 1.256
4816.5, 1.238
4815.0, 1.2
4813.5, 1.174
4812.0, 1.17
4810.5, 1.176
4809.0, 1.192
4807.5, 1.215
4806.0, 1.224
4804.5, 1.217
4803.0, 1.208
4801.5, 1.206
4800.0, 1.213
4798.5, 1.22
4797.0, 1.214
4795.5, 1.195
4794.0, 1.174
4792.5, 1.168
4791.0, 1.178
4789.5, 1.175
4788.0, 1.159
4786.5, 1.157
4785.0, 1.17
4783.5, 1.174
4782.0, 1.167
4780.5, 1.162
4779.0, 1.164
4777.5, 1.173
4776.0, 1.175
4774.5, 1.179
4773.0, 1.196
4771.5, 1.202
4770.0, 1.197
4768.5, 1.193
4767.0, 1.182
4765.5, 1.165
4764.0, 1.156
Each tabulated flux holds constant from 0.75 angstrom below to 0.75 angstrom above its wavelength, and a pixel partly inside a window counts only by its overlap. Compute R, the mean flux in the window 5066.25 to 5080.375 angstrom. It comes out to 1.11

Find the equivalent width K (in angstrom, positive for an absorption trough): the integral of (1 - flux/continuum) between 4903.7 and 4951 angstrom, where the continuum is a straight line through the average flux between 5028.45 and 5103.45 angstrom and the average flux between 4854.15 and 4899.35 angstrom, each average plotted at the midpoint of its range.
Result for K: -3.60 angstrom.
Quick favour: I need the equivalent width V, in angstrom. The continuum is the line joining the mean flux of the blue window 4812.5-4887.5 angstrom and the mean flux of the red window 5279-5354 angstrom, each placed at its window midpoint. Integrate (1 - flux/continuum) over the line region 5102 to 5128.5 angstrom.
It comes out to 2.6 angstrom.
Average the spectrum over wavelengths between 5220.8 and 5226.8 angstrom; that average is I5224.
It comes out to 1.1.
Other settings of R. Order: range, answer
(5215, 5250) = 1.17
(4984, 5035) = 1.11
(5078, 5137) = 1.09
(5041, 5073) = 1.12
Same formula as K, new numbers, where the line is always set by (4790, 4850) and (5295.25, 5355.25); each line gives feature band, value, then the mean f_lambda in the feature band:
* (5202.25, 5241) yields 3.8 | 1.13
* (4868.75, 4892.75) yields 1.6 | 1.12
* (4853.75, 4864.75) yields 1.3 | 1.05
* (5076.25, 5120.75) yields 4.8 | 1.1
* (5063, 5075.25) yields 1.0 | 1.12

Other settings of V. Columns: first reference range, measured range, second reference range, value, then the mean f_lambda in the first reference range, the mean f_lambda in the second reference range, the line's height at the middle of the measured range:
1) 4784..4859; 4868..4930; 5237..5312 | 1.8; 1.18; 1.23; 1.19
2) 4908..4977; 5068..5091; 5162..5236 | 0.2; 1.19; 1.04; 1.11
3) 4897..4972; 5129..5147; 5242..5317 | 2.0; 1.2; 1.24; 1.22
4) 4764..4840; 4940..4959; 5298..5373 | -0.5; 1.19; 1.27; 1.21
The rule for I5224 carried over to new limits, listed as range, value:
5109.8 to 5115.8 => 1.1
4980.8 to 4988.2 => 1.09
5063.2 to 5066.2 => 1.12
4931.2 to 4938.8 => 1.21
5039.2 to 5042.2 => 1.1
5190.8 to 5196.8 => 1.04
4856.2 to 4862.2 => 1.05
